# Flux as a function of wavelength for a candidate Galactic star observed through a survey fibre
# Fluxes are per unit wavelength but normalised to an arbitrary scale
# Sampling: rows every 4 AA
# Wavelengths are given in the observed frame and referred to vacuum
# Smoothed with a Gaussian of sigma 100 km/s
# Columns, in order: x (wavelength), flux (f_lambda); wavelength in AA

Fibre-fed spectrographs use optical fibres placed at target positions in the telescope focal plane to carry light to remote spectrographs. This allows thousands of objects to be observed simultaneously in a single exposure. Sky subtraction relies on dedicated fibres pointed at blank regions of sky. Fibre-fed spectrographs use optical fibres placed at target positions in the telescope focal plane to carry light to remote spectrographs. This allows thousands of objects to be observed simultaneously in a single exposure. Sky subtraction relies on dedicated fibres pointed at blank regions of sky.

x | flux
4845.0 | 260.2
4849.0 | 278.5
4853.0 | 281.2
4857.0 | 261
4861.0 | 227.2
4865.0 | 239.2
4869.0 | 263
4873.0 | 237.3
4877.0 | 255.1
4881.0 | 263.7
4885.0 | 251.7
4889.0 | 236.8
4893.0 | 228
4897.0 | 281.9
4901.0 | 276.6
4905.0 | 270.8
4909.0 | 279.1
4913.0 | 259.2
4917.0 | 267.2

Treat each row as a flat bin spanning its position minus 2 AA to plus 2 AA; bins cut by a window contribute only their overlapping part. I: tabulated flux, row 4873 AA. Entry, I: 237.3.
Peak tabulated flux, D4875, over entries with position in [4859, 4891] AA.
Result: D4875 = 263.7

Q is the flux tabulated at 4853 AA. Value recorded 281.2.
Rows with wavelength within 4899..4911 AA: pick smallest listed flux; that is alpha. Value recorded 270.8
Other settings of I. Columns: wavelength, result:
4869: 263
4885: 251.7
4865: 239.2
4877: 255.1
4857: 261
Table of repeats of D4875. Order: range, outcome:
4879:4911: 281.9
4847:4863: 281.2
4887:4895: 236.8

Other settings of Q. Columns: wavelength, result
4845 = 260.2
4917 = 267.2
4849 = 278.5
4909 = 279.1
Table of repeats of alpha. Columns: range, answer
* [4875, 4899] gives 228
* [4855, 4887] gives 227.2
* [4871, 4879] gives 237.3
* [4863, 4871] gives 239.2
